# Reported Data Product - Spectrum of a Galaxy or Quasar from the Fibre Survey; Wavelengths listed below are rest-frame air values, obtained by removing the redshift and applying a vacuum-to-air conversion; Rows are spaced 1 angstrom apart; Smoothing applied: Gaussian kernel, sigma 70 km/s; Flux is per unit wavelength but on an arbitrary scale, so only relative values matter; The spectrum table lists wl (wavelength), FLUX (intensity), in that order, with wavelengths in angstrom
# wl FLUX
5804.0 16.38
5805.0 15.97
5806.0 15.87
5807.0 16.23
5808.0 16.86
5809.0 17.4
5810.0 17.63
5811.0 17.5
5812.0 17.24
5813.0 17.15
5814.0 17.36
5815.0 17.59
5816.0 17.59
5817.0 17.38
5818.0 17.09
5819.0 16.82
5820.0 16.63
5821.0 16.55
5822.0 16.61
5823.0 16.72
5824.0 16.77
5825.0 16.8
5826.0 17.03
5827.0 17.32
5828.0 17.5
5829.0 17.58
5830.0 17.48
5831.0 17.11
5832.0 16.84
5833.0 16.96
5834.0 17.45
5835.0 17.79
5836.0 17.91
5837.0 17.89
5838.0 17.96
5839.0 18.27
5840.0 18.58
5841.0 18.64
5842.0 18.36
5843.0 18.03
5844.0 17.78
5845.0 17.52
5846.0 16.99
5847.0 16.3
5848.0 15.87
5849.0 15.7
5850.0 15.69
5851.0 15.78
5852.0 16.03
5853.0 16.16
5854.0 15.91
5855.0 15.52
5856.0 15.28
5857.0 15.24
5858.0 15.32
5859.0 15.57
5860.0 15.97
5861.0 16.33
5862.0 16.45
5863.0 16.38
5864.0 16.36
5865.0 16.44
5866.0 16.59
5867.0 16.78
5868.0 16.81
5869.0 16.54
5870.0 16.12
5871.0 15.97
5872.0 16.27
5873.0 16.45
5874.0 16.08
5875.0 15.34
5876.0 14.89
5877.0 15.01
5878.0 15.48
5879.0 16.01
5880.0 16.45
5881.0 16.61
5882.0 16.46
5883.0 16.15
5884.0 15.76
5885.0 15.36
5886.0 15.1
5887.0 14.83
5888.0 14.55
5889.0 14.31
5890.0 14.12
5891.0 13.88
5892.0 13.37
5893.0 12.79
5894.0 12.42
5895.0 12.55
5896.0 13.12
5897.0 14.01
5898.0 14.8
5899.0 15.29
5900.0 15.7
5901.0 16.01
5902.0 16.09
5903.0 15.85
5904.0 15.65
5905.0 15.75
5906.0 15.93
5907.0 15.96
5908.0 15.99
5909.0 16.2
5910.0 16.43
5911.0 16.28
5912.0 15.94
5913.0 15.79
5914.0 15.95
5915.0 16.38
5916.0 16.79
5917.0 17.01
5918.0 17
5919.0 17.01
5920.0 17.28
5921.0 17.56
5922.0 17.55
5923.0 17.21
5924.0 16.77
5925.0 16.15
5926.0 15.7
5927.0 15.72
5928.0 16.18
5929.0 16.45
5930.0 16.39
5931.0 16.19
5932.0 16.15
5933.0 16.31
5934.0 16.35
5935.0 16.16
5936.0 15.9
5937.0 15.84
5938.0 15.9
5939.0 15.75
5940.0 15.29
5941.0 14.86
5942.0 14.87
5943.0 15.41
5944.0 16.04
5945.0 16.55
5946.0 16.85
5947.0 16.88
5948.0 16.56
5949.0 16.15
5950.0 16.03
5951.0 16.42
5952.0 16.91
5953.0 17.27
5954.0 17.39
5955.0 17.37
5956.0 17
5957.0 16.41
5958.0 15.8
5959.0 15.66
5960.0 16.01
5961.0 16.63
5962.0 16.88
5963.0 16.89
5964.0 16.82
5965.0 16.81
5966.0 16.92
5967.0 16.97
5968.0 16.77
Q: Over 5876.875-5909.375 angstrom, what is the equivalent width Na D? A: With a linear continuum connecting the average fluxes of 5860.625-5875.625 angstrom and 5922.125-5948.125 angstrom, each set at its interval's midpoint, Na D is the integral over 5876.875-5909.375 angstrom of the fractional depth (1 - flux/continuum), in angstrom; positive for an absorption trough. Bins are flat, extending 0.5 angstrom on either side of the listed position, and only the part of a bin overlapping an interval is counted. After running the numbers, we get 2.3 angstrom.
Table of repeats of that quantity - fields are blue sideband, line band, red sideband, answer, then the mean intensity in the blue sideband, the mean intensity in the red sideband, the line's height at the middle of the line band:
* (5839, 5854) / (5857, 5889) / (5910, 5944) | 1.57 angstrom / 17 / 16.2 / 16.7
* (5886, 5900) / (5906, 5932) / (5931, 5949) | -2.38 angstrom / 14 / 16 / 15.1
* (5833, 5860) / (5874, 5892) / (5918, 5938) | 1.49 angstrom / 16.8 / 16.5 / 16.7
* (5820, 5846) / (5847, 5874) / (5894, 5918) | 1.12 angstrom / 17.5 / 15.6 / 16.8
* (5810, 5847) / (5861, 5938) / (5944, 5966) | 5.22 angstrom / 17.4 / 16.6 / 17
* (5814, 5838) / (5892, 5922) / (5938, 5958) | 1.74 angstrom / 17.2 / 16.3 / 16.6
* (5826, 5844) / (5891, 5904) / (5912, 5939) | 1.90 angstrom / 17.7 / 16.4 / 16.8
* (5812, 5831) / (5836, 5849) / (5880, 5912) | -0.84 angstrom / 17.1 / 15.1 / 16.5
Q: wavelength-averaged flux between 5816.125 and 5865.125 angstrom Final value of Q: 16.8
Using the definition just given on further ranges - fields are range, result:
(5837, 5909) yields 15.8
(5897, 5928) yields 16.2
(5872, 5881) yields 15.8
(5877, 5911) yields 15.1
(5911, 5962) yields 16.4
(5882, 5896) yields 14.3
